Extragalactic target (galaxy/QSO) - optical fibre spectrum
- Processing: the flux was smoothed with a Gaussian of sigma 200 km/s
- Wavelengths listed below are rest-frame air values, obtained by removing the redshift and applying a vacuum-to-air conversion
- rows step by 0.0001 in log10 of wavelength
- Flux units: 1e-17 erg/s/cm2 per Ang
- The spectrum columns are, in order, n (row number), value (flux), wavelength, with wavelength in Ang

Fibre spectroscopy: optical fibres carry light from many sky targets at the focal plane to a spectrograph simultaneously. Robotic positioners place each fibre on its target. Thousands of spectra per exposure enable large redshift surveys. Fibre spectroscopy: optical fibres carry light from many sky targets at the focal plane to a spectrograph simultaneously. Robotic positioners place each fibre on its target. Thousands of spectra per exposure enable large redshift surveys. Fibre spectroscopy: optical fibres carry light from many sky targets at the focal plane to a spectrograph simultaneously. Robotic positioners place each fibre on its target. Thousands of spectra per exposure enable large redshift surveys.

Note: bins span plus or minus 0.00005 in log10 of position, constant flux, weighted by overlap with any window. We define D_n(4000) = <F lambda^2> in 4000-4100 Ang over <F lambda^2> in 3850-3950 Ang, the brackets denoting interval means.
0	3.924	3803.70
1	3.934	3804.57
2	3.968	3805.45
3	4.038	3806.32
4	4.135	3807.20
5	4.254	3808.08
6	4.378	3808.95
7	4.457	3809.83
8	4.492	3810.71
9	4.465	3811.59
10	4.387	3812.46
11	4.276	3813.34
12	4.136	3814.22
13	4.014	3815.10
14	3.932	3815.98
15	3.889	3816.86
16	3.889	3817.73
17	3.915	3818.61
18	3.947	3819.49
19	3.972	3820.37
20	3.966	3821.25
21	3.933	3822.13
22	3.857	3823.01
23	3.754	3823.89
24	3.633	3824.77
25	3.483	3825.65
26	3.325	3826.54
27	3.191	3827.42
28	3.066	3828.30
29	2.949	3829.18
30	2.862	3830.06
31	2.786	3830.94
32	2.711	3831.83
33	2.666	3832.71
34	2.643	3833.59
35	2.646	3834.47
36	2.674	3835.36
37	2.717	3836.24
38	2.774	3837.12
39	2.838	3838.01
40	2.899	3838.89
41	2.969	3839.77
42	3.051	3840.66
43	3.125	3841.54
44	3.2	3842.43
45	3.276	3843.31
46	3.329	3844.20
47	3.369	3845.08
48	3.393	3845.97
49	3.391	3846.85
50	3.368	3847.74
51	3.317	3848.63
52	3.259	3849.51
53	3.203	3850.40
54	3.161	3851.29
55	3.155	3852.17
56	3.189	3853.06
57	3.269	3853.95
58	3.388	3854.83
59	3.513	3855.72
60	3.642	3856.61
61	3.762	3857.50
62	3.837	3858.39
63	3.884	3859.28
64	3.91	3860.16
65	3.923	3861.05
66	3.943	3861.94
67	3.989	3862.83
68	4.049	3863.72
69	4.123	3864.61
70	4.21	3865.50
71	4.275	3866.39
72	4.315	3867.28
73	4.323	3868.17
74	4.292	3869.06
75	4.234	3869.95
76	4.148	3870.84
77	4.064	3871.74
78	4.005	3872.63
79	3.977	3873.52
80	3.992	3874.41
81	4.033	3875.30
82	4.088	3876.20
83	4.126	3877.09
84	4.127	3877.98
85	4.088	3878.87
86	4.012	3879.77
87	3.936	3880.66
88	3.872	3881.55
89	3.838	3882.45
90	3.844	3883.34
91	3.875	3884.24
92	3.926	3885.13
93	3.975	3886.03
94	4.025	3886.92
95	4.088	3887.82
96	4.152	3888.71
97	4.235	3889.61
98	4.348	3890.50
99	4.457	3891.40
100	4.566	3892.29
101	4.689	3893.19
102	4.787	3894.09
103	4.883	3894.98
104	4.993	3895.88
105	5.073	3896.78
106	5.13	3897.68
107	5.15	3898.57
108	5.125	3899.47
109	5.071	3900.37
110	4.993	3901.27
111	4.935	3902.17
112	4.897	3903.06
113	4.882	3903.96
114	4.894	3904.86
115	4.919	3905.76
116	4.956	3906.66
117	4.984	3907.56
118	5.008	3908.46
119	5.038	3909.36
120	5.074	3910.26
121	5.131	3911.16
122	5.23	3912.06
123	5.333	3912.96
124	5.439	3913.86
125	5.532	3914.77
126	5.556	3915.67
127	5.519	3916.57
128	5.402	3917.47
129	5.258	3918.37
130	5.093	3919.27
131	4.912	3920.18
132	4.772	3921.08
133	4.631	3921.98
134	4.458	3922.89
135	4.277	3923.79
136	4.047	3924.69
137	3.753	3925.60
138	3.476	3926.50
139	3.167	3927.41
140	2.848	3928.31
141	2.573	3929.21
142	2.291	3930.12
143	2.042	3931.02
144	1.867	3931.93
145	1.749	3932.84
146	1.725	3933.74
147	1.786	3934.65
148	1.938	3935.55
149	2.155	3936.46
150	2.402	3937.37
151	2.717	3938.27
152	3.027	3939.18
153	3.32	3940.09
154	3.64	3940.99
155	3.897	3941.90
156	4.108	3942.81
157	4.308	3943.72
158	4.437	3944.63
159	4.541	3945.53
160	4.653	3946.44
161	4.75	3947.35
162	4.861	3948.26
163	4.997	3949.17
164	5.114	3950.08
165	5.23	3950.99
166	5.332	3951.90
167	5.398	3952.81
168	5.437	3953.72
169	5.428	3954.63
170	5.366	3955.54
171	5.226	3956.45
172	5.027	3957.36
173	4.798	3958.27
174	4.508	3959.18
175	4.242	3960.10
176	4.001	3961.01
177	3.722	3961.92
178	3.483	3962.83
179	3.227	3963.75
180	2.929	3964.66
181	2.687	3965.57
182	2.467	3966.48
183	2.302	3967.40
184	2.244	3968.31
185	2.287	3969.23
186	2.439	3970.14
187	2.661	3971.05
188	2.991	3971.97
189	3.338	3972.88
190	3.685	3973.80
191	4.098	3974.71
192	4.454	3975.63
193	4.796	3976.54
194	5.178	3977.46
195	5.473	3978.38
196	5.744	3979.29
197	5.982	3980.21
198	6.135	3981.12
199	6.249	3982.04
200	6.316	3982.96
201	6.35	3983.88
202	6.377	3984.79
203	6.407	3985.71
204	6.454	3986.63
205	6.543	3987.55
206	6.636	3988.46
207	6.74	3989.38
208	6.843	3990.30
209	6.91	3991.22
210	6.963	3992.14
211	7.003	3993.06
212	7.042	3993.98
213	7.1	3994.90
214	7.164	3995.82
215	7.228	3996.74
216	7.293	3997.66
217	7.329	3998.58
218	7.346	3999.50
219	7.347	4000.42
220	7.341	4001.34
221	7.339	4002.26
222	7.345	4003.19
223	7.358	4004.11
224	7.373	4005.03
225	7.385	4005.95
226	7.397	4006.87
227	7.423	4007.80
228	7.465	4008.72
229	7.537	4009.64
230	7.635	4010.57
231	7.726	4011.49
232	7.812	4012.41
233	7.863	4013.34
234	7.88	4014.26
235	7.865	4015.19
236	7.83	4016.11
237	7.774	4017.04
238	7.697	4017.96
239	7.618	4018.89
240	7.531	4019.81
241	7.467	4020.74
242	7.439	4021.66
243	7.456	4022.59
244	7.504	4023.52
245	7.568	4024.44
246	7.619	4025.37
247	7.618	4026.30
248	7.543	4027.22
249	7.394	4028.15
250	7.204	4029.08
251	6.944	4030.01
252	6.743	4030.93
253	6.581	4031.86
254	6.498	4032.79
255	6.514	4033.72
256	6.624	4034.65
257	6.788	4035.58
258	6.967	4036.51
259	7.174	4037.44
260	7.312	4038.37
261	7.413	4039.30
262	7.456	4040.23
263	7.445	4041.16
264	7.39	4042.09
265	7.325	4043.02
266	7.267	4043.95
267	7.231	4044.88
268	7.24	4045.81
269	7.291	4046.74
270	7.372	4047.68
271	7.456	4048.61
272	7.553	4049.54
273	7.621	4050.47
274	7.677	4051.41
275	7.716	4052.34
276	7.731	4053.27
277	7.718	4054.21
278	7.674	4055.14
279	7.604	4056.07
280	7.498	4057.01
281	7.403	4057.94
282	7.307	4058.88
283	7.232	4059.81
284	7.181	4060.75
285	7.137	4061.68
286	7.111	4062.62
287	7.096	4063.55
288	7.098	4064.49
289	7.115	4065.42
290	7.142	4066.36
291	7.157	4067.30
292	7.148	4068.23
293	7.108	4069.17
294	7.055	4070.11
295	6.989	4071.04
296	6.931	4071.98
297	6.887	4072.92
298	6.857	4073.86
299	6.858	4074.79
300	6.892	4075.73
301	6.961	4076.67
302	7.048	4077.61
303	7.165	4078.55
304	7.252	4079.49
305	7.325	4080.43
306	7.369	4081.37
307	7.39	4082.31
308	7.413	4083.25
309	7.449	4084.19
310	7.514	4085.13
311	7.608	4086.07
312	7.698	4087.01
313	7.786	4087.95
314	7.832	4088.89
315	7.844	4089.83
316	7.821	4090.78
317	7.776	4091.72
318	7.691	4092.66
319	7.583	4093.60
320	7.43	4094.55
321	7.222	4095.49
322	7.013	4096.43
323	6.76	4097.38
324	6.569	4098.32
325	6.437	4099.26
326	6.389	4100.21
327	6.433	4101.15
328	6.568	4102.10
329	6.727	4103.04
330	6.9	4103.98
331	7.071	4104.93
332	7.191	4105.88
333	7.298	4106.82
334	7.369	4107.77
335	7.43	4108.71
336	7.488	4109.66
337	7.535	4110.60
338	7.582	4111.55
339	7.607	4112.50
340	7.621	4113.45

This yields 1.92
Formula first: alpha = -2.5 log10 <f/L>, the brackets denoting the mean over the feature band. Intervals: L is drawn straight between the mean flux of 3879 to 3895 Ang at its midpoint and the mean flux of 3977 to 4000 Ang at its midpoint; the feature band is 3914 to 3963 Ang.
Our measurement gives 0.307 mag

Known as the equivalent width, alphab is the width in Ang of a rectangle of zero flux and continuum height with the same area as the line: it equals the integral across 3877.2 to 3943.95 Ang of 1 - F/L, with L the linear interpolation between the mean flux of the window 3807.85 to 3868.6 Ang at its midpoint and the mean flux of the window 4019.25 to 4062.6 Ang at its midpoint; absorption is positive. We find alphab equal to 9.3 Ang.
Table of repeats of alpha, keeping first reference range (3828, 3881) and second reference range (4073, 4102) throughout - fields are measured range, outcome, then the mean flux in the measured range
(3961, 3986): 0.28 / 4.21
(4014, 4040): -0.17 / 7.3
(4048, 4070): -0.09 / 7.36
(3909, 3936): 0.15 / 3.99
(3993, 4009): -0.24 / 7.3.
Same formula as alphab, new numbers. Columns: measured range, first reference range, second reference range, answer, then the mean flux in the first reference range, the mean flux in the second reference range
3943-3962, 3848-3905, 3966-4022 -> 2.4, 4.14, 6.3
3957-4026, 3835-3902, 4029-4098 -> 0.5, 3.9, 7.27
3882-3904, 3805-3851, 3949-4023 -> -0.3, 3.5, 5.91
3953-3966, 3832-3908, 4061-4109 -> 2.4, 3.94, 7.17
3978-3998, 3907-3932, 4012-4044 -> -1.0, 4.42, 7.35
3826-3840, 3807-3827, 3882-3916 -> 4.4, 4.02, 4.76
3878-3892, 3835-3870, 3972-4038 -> 0.6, 3.51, 6.84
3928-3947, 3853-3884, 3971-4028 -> 8.7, 3.96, 6.77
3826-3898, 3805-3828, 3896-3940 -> 6.3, 3.98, 4.17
